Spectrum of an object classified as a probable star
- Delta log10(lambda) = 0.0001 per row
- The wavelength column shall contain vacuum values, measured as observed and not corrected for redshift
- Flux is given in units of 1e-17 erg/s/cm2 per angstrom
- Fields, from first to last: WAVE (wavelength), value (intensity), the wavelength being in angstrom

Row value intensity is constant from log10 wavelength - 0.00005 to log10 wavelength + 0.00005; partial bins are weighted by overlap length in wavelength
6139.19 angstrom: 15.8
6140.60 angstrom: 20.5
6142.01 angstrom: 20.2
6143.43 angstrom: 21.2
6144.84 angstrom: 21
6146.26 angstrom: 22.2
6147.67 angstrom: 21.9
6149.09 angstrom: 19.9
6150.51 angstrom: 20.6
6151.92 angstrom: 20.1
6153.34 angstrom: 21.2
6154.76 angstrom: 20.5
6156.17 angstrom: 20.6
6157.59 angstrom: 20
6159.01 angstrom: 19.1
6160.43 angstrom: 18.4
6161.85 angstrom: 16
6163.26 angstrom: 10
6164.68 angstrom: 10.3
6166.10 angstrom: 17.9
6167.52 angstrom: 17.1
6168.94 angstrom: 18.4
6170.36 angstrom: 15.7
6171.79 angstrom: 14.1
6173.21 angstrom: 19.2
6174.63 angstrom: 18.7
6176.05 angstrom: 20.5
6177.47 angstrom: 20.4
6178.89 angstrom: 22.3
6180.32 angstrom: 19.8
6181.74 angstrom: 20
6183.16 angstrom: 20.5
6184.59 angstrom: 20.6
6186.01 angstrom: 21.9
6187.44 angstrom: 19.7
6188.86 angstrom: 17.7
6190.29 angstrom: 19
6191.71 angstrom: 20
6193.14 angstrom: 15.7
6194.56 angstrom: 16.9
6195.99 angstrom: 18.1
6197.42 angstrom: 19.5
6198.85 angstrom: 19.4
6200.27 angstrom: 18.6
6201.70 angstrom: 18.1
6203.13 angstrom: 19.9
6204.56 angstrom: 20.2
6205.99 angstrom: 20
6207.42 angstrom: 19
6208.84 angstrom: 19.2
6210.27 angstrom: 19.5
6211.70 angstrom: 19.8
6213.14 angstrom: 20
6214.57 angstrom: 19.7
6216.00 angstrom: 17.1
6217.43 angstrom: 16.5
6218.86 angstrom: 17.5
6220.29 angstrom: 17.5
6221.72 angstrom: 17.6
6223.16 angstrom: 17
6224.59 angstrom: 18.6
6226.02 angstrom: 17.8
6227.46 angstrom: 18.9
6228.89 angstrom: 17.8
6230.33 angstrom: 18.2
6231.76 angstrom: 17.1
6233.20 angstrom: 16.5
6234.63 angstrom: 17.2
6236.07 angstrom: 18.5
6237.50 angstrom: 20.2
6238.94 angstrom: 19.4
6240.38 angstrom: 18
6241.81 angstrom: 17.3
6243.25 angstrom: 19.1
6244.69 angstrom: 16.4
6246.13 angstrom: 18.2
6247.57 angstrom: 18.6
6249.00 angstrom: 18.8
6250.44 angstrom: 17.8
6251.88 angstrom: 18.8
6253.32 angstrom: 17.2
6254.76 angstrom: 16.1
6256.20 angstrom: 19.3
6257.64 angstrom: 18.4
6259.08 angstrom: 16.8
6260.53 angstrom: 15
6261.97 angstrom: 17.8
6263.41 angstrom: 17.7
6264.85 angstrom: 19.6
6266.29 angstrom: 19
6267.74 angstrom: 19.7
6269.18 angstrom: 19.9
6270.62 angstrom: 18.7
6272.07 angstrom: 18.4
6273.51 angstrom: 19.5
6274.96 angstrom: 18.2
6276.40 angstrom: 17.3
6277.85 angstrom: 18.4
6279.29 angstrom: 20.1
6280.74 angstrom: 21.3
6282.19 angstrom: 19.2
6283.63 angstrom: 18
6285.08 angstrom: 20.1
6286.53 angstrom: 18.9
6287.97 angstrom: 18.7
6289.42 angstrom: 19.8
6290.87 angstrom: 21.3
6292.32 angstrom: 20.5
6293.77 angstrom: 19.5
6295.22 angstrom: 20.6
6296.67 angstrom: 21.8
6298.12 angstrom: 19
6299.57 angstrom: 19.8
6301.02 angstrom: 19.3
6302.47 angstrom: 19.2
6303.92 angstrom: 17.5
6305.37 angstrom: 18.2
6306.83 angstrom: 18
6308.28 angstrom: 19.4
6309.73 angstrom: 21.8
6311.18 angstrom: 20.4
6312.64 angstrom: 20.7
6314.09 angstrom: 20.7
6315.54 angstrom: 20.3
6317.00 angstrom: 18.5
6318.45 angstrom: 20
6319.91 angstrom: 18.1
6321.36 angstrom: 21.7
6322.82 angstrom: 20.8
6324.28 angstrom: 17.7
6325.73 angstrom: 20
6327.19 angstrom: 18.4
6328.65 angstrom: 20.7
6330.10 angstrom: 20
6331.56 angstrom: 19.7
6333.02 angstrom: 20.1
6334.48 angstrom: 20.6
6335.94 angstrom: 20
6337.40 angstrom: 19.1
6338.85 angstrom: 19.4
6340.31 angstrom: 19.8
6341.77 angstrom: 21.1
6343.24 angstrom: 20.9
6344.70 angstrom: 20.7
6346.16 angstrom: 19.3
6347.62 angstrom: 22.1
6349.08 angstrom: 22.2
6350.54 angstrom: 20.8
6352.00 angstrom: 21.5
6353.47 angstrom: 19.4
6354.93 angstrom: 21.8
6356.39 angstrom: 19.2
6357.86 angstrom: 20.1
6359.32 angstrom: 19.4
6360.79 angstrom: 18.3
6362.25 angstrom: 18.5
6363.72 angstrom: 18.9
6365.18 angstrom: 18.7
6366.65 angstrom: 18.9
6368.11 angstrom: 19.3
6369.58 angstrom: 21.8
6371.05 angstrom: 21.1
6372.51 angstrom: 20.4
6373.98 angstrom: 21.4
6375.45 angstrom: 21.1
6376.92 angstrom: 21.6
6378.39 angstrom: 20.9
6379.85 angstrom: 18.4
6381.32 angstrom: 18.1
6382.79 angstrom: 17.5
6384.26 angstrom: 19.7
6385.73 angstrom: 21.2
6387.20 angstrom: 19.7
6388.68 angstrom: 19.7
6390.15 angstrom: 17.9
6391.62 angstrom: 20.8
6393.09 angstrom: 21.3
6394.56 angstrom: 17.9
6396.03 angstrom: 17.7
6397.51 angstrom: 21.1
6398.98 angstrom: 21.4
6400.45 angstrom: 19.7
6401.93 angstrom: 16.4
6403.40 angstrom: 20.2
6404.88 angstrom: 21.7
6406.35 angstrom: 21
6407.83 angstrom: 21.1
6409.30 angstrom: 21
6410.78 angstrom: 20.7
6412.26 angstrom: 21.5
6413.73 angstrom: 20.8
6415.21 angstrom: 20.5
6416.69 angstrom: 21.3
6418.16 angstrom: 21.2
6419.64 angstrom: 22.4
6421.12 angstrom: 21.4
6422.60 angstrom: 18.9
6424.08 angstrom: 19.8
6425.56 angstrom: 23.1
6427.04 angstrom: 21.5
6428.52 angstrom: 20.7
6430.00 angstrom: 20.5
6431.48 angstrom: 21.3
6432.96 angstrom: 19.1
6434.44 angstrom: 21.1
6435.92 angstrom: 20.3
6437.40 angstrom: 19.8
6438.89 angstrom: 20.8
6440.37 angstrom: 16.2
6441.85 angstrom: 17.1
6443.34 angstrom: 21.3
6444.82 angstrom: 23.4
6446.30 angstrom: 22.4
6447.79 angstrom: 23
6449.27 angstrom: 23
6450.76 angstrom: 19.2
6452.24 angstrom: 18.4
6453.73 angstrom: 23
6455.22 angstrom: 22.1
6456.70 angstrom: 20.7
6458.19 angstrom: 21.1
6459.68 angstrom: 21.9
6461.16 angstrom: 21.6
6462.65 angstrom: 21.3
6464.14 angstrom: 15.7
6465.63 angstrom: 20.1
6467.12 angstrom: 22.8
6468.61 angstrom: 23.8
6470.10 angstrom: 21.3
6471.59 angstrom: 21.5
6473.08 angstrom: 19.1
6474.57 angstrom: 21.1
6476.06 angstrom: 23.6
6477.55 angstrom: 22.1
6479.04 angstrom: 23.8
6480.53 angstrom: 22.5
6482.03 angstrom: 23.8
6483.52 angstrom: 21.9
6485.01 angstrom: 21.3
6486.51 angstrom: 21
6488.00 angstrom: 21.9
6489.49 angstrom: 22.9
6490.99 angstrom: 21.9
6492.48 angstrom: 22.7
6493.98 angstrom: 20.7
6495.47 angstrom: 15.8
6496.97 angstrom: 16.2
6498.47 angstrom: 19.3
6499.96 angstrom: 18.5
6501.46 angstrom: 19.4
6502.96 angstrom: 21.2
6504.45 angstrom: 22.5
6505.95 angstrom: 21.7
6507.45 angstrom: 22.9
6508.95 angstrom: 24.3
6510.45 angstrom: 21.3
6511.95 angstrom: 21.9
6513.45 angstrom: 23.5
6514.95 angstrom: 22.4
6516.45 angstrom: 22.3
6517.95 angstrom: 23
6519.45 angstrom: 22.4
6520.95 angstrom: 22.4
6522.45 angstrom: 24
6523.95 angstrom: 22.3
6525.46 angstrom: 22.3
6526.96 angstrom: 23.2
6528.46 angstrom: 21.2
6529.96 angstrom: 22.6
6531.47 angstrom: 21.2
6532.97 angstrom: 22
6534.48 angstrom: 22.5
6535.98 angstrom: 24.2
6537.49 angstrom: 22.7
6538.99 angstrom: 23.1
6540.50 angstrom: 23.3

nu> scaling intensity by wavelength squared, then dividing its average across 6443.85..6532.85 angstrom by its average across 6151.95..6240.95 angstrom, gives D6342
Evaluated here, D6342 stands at 1.28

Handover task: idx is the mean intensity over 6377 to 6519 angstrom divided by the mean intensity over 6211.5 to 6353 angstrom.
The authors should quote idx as 1.09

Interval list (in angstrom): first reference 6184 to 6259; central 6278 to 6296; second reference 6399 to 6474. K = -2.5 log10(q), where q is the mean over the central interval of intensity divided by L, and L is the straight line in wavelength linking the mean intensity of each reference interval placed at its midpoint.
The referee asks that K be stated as -0.04 mag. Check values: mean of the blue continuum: 18.4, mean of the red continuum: 20.8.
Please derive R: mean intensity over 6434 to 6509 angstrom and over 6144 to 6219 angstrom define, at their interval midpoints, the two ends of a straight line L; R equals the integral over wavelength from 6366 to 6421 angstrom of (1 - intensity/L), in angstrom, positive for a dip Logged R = 0.6 angstrom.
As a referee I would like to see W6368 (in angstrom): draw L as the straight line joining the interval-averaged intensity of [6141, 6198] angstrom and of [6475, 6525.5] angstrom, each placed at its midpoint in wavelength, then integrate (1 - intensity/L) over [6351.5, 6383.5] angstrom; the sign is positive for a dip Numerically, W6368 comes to 1.2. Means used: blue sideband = 18.9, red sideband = 21.7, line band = 19.8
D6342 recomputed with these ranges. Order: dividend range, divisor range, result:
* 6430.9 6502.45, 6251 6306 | 1.17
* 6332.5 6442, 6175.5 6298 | 1.12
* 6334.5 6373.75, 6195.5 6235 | 1.14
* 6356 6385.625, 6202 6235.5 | 1.13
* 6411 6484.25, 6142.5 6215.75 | 1.21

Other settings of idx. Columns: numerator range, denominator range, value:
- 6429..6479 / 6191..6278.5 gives 1.14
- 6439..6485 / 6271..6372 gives 1.08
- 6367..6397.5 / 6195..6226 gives 1.07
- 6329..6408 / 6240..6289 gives 1.09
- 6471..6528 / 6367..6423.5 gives 1.07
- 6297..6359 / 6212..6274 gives 1.10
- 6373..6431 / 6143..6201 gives 1.08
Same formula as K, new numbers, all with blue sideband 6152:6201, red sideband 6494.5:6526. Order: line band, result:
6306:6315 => -0.027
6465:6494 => -0.045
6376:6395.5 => 0.039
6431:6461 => 0.003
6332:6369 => 0.000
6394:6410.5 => 0.026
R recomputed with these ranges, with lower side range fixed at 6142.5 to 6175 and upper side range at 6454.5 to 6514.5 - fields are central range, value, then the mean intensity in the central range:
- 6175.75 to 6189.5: -1.25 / 20.4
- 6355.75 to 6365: 0.54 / 19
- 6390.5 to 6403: 0.63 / 19.5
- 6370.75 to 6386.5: 0.22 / 20.1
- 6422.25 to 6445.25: 0.64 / 20.3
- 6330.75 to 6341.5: 0.08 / 19.9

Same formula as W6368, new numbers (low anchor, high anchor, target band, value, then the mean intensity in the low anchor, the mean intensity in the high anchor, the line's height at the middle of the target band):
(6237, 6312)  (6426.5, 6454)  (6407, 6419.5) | -0.5 angstrom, 18.9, 20.6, 20.3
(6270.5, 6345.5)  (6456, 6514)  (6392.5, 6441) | 0.6 angstrom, 19.7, 21.3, 20.7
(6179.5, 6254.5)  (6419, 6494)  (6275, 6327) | -0.2 angstrom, 18.6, 21.2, 19.5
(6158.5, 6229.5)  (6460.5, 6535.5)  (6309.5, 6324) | -0.4 angstrom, 18.3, 21.6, 19.7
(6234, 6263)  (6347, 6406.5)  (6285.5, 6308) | -0.9 angstrom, 17.9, 20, 18.7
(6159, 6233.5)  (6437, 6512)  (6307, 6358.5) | -1.3 angstrom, 18.3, 21.1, 19.7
